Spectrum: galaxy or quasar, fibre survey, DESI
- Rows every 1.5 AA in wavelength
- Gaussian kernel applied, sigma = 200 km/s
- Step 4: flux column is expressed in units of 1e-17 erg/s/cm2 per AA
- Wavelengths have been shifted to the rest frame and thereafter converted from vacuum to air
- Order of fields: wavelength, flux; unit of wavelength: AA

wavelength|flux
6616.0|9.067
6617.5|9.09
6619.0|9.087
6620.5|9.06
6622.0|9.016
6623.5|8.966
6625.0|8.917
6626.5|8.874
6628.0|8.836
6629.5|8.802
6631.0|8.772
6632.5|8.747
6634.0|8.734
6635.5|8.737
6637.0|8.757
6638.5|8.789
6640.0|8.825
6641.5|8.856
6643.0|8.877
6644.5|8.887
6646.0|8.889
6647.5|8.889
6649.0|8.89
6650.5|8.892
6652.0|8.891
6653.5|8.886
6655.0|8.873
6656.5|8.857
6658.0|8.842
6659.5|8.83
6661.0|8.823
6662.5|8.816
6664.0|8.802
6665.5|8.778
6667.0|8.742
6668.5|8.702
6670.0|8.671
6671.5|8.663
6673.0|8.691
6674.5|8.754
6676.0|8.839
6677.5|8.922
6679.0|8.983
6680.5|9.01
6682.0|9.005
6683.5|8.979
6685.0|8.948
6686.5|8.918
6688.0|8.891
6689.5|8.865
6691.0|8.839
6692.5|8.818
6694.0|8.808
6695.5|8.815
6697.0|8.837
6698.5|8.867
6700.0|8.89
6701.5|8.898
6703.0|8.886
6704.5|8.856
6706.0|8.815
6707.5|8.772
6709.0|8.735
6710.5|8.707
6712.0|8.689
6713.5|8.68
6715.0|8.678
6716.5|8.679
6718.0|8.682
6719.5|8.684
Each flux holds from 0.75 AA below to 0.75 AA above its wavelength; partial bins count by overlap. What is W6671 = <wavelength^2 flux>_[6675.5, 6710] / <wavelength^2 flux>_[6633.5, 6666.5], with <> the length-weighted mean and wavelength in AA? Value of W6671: 1.0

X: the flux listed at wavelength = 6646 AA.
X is 8.889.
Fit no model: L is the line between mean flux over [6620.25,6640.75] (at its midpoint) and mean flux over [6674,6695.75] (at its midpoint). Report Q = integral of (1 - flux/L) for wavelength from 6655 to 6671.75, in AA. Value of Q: 0.2 AA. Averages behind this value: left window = 8.84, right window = 8.9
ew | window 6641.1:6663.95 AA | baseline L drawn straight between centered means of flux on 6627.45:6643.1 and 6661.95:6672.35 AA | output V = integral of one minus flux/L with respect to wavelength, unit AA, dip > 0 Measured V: -0.3 AA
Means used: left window 8.79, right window 8.74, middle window 8.86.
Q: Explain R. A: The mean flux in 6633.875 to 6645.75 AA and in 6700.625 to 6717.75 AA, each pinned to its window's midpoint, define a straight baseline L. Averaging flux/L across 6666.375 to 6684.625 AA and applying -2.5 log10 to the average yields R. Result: -0.01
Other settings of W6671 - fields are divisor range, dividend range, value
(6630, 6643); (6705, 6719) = 1.02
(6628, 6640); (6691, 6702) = 1.03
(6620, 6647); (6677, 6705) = 1.02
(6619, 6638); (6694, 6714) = 1.02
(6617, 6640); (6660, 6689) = 1.01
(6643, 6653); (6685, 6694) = 1.01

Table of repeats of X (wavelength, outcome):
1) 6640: 8.825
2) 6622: 9.016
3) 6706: 8.815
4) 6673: 8.691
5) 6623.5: 8.966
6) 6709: 8.735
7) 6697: 8.837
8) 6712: 8.689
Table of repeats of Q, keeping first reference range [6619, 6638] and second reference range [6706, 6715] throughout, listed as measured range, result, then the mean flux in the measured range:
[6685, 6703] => -0.2 AA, 8.86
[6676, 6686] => -0.2 AA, 8.96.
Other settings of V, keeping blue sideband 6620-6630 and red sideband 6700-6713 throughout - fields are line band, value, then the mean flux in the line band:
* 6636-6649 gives 0.07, 8.85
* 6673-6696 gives -0.14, 8.89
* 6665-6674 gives 0.15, 8.71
